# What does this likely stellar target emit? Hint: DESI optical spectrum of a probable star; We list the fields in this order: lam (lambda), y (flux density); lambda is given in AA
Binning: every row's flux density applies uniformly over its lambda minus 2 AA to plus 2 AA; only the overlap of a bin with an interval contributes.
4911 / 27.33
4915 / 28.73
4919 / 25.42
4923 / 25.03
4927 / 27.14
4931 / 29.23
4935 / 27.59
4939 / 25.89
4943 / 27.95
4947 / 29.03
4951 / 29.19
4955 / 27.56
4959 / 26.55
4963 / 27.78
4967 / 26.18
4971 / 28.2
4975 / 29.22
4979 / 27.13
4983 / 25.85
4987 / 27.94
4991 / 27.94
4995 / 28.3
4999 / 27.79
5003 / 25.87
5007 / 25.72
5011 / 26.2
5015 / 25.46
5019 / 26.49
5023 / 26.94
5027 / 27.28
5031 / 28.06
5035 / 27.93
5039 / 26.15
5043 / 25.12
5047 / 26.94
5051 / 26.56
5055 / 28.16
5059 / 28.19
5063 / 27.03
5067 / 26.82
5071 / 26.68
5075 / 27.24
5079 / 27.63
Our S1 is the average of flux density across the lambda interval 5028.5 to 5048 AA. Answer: 26.8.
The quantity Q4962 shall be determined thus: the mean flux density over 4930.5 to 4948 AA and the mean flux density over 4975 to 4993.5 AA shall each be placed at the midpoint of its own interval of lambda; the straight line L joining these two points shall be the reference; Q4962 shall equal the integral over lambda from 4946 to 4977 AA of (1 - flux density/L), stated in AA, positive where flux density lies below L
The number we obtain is -0.4 AA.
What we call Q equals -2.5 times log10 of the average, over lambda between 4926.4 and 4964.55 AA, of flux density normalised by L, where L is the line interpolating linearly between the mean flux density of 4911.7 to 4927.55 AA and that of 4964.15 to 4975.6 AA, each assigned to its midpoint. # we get -0.026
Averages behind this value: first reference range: 26.6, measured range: 27.8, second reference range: 27.7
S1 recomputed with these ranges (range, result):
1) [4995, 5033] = 26.7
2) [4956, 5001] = 27.5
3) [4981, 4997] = 27.5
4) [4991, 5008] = 27.1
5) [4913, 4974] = 27.5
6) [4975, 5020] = 26.9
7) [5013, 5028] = 26.5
